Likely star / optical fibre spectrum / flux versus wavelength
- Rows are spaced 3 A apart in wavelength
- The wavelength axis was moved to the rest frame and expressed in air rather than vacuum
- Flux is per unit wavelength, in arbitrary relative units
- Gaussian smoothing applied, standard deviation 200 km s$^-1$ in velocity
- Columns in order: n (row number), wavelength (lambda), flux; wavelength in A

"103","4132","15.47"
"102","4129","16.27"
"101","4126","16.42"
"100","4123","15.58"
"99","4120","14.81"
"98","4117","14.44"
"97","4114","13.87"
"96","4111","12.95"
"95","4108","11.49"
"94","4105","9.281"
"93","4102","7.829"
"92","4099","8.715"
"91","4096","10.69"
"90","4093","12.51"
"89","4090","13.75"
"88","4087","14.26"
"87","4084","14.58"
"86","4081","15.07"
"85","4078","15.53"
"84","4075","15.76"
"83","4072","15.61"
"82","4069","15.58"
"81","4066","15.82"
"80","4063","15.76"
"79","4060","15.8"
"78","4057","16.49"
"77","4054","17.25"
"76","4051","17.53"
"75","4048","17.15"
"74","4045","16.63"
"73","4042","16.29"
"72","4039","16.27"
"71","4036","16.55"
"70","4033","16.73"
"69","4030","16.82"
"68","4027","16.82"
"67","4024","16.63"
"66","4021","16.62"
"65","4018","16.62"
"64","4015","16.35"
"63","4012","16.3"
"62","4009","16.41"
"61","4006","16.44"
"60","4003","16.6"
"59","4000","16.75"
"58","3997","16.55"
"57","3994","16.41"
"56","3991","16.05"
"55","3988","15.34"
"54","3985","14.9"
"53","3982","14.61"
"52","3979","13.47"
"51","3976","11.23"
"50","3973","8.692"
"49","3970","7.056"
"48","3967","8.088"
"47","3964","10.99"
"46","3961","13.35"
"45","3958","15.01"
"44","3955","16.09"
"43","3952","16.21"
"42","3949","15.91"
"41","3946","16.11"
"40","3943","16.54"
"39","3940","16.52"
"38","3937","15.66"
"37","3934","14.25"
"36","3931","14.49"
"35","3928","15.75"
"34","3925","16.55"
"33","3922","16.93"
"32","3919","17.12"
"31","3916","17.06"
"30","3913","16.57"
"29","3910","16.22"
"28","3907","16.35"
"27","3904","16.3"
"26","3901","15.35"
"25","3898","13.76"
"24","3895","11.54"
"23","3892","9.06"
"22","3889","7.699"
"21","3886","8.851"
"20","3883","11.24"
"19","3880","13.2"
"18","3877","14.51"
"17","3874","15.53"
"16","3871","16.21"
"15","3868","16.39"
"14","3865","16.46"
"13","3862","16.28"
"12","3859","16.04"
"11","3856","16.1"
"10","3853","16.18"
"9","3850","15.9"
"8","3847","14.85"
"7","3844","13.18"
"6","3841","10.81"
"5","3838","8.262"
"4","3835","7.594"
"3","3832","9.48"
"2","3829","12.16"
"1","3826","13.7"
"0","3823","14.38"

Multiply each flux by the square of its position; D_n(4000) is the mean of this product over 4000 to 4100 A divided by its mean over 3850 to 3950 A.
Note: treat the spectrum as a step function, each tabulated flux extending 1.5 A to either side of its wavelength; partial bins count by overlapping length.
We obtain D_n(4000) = 1.13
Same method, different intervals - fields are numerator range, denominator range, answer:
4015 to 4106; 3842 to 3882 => 1.09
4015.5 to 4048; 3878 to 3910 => 1.42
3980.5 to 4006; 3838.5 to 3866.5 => 1.15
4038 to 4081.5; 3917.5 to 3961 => 1.09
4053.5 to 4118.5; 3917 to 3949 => 0.92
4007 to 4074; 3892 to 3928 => 1.13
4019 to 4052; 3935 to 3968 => 1.19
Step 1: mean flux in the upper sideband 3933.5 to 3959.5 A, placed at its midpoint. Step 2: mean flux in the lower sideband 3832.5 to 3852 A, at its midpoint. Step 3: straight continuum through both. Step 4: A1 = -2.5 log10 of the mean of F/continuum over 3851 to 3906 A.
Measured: -0.07 mag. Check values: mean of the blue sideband 11.8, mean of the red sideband 15.9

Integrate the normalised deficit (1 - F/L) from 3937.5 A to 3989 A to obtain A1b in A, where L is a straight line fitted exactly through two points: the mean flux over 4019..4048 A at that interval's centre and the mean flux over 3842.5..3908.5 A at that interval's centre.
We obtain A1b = 6.42 A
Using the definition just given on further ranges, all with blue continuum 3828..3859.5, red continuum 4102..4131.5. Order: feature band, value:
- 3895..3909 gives -2.3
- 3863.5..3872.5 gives -2.5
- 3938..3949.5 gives -2.9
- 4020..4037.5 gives -4.4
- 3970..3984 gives 1.7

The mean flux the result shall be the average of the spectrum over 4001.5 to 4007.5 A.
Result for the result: 16.5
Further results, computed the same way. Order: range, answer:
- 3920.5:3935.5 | 15.6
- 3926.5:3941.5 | 15.3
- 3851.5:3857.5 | 16.1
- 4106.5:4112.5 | 12.2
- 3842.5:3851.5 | 14.6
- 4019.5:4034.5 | 16.7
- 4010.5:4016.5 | 16.3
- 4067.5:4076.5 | 15.6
